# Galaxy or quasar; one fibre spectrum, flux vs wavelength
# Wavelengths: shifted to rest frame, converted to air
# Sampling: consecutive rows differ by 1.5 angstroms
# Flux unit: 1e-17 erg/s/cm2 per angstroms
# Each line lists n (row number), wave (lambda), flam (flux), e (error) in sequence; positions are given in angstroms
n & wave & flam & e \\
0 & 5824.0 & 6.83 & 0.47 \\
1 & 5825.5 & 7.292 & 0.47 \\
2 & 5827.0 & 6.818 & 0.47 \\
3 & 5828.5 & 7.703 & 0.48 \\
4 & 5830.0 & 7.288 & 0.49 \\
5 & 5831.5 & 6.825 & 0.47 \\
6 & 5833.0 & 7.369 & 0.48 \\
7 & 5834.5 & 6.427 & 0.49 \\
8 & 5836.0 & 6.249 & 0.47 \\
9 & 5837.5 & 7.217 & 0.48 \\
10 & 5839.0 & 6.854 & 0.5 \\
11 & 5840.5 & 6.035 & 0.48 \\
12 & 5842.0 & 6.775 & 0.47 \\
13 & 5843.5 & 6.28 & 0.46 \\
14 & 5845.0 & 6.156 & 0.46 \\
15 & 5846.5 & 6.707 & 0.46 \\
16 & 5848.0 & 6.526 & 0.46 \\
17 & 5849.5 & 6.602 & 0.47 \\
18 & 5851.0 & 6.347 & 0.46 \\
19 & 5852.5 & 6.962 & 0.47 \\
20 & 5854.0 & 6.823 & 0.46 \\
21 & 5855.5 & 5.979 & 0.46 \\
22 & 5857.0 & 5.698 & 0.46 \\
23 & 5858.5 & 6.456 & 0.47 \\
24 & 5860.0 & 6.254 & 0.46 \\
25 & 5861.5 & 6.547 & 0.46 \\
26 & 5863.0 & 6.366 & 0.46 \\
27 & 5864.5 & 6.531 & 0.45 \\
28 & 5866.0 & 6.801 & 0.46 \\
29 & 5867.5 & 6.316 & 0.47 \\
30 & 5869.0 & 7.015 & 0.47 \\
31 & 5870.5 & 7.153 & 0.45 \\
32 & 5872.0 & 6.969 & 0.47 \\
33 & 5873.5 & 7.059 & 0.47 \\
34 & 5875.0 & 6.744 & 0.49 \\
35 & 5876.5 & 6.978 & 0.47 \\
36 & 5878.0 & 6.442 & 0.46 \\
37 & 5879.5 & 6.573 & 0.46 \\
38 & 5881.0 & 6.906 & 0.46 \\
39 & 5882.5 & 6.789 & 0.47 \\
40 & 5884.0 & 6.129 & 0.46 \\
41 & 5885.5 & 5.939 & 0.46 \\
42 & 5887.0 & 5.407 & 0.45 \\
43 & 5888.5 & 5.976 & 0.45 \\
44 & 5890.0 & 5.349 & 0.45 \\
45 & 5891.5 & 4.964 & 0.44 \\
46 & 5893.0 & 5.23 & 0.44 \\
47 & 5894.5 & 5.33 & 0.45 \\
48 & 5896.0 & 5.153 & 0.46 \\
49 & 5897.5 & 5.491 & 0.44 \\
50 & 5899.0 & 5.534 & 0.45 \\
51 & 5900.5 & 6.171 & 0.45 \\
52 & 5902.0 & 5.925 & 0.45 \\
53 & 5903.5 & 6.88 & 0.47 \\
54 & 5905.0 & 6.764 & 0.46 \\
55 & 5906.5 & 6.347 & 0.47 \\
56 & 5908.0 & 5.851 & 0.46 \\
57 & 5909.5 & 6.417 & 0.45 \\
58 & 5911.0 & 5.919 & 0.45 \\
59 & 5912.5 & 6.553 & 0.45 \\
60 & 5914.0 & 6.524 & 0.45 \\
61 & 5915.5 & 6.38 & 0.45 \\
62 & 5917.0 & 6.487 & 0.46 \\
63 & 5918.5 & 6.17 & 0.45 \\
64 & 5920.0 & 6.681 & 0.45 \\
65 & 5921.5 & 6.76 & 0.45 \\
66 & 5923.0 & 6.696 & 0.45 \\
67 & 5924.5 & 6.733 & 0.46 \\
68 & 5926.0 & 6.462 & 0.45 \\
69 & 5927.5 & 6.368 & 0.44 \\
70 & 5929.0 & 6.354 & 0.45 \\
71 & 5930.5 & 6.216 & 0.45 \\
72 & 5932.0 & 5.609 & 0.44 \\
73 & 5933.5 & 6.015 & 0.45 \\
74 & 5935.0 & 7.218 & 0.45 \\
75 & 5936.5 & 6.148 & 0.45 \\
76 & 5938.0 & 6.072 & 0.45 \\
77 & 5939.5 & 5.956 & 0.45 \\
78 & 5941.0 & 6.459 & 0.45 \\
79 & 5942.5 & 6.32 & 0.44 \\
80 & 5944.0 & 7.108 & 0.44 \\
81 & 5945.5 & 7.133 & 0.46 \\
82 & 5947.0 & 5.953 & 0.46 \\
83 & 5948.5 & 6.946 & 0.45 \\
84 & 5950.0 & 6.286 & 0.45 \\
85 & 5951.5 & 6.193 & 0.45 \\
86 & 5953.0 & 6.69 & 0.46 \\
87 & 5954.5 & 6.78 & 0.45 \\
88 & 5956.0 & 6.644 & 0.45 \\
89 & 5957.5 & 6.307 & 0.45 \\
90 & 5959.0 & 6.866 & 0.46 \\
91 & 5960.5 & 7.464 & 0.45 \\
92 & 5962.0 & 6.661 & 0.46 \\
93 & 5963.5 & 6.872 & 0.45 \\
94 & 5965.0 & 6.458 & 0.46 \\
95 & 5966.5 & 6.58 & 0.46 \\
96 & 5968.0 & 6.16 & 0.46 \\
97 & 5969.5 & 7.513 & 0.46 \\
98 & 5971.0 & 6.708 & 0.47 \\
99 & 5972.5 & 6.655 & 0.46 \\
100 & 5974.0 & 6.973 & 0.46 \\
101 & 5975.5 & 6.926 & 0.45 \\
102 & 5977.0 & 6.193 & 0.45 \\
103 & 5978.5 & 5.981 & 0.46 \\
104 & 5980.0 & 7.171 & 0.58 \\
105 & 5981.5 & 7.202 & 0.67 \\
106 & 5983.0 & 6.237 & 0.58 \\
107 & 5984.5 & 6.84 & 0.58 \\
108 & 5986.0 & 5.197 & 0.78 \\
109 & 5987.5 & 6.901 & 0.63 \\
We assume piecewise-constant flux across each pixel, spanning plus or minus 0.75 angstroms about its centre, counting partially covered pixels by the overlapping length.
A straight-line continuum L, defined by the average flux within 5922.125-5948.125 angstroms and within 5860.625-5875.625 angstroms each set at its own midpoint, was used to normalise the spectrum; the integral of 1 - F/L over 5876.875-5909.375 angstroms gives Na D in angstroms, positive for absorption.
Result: 3.1 angstroms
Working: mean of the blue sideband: 6.75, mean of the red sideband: 6.41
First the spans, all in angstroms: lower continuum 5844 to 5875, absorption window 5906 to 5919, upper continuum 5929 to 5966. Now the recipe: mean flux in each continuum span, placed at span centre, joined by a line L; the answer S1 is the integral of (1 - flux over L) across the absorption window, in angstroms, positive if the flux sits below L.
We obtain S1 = 0.47 angstroms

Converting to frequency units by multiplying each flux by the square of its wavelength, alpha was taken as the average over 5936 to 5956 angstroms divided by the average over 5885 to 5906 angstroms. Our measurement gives 1.2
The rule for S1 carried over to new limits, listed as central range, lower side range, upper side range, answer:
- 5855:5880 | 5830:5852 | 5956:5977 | 0.2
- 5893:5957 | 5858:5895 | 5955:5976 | 2.5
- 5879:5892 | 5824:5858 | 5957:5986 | 1.3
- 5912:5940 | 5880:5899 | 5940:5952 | -0.6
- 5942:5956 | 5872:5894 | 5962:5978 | -0.1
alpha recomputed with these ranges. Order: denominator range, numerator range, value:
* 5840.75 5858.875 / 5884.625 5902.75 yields 0.87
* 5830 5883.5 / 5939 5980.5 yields 1.04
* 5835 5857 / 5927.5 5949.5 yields 1.01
